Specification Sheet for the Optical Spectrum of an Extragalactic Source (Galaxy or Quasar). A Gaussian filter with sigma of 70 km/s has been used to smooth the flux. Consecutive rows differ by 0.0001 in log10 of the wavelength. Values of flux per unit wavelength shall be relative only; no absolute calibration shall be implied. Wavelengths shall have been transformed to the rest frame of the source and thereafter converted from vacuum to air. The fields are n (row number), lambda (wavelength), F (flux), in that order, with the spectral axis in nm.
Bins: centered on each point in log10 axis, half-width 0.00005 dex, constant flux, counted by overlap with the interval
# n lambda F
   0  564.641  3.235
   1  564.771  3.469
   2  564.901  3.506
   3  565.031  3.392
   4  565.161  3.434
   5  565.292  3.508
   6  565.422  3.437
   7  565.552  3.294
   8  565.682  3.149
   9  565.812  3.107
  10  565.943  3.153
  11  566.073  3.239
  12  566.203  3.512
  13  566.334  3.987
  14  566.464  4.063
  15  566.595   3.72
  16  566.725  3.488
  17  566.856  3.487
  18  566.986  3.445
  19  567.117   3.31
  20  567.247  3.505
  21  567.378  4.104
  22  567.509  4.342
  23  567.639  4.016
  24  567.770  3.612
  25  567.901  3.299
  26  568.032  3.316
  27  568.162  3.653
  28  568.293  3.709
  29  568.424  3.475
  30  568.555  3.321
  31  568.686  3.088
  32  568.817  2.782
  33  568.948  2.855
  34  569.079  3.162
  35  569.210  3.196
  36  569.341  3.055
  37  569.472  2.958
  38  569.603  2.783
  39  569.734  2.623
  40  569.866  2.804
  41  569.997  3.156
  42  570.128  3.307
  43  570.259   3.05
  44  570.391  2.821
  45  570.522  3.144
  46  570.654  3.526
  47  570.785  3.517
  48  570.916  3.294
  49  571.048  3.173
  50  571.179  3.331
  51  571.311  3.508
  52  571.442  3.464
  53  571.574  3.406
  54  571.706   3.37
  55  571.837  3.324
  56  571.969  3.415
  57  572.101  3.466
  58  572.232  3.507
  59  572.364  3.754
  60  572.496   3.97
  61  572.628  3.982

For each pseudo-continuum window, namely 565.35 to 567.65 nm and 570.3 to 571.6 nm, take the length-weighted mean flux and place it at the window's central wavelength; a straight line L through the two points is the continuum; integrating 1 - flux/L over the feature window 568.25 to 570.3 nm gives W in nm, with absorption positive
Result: 0.20 nm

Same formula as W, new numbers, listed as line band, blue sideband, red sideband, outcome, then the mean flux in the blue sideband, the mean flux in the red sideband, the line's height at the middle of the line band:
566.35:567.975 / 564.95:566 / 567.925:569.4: -0.21 nm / 3.31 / 3.24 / 3.27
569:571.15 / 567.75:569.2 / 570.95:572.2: 0.15 nm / 3.28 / 3.39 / 3.34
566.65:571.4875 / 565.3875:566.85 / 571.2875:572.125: 0.18 nm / 3.47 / 3.41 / 3.44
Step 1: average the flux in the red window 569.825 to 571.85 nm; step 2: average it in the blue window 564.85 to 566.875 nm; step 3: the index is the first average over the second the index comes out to 0.9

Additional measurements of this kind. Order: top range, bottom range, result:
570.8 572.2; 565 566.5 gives 0.99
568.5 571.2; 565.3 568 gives 0.87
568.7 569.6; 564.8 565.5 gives 0.87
